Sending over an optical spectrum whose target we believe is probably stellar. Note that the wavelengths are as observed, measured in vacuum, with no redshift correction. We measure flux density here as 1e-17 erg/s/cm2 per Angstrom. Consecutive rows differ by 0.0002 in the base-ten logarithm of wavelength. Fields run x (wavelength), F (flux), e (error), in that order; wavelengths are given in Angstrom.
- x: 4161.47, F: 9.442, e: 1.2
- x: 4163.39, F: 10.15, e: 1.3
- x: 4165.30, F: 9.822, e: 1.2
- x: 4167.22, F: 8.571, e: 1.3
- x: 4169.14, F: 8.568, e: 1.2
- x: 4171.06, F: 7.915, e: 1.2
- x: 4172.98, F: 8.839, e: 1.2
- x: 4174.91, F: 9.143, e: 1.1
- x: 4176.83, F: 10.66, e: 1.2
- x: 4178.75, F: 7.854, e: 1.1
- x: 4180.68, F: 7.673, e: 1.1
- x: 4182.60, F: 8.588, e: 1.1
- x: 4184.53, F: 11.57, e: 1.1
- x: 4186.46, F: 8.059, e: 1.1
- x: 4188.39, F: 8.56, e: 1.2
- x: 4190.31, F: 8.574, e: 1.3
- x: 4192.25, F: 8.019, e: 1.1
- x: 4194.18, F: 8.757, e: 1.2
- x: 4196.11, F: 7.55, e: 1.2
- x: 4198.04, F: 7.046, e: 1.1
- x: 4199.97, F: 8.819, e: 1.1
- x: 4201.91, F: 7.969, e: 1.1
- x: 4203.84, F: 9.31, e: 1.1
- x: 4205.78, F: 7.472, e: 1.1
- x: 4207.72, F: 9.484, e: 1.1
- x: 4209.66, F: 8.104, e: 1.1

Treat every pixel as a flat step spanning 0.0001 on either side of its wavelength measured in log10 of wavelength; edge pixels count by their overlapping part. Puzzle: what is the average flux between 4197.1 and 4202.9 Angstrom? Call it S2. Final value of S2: 7.96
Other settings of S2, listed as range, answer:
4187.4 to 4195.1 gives 8.47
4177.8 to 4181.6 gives 7.75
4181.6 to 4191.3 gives 9.06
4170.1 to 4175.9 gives 8.64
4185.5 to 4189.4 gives 8.33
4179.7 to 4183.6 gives 8.15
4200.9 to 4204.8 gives 8.64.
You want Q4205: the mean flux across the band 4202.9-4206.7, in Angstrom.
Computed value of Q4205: 8.39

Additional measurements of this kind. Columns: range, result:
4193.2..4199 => 7.79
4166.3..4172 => 8.35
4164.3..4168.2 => 9.22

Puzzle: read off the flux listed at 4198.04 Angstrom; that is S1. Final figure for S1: 7.046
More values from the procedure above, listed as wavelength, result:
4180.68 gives 7.673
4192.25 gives 8.019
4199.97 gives 8.819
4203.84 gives 9.31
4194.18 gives 8.757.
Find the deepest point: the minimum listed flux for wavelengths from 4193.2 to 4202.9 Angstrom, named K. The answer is 7.046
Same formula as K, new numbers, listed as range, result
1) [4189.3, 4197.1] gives 7.55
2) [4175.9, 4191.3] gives 7.673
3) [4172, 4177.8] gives 8.839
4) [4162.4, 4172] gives 7.915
